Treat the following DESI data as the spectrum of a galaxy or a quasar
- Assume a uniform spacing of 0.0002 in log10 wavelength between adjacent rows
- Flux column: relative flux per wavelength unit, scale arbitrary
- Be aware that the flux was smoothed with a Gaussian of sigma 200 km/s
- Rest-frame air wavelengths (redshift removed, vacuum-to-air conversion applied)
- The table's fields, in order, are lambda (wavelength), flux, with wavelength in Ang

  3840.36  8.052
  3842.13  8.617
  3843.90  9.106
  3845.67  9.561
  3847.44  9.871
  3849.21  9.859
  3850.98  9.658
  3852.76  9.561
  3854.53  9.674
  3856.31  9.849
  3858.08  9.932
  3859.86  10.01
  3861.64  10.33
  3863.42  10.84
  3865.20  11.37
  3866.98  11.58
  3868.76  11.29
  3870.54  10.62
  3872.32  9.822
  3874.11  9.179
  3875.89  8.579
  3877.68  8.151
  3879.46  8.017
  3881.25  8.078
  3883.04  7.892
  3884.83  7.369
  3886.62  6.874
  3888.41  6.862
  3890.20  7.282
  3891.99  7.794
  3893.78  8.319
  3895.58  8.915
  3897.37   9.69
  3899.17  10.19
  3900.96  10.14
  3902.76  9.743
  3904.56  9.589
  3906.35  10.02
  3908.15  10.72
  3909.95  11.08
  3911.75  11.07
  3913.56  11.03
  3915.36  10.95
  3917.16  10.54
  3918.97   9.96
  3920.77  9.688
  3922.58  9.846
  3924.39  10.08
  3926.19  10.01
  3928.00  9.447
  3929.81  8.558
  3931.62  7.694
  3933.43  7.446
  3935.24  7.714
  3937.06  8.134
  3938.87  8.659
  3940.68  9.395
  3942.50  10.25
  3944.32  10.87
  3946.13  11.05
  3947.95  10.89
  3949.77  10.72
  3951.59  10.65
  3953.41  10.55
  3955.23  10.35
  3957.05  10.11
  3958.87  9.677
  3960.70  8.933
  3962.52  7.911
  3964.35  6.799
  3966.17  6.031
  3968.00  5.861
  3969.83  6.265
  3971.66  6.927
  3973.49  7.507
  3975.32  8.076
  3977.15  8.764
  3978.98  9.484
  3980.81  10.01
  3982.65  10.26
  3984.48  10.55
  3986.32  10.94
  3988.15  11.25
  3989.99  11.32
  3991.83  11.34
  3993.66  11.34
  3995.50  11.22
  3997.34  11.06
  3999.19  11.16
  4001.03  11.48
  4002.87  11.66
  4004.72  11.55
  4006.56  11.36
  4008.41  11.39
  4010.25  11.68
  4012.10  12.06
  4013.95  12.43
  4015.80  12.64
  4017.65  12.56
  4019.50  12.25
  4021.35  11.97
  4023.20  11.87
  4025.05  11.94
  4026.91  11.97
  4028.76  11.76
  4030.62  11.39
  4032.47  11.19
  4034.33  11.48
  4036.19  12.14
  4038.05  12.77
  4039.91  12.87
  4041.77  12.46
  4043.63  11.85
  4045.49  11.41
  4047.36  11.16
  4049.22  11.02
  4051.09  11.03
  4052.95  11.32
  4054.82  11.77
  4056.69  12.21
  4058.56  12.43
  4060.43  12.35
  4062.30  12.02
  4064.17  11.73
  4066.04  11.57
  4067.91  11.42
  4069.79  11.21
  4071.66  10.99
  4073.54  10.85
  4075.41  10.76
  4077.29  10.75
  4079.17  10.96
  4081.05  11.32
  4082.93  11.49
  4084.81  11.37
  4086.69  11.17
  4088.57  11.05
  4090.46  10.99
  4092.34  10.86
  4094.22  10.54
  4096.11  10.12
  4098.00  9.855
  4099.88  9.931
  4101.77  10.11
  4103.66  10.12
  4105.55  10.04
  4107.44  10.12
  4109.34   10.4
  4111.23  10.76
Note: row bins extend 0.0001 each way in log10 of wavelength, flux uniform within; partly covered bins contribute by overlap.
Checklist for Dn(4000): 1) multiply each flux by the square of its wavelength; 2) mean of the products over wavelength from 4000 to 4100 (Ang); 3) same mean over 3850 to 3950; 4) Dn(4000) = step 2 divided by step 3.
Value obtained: 1.31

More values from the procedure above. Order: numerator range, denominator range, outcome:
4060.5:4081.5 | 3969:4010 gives 1.14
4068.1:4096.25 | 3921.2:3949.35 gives 1.26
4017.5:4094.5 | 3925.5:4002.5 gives 1.28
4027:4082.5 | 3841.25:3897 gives 1.39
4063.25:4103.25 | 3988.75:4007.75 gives 1.00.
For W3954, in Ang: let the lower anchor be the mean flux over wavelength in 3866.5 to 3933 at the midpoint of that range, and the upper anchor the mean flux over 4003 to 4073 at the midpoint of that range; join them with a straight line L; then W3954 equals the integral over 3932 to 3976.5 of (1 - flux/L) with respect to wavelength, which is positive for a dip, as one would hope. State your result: 6.6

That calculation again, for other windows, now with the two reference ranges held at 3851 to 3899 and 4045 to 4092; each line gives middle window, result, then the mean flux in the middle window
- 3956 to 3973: 4.2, 7.63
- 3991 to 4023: -3.1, 11.7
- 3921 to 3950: 1.4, 9.4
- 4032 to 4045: -1.3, 12.1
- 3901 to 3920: -1.7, 10.5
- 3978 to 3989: 0.0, 10.4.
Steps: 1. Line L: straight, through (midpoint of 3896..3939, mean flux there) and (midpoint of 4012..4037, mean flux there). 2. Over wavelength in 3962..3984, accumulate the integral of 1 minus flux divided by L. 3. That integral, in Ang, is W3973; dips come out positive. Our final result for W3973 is 6.1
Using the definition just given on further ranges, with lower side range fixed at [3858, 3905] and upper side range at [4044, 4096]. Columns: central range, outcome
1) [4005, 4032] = -3.0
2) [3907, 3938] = 0.0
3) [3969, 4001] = 1.4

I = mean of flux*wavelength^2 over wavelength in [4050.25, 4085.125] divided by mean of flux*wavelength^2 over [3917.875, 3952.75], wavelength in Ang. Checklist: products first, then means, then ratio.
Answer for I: 1.28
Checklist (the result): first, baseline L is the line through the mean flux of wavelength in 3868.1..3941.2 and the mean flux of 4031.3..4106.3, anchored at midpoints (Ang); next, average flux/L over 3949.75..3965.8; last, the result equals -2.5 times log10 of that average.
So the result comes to 0.06 mag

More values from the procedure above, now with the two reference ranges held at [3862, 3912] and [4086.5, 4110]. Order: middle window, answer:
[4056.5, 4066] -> -0.185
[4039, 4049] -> -0.176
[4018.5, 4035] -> -0.175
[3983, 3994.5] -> -0.131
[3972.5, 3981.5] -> 0.122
